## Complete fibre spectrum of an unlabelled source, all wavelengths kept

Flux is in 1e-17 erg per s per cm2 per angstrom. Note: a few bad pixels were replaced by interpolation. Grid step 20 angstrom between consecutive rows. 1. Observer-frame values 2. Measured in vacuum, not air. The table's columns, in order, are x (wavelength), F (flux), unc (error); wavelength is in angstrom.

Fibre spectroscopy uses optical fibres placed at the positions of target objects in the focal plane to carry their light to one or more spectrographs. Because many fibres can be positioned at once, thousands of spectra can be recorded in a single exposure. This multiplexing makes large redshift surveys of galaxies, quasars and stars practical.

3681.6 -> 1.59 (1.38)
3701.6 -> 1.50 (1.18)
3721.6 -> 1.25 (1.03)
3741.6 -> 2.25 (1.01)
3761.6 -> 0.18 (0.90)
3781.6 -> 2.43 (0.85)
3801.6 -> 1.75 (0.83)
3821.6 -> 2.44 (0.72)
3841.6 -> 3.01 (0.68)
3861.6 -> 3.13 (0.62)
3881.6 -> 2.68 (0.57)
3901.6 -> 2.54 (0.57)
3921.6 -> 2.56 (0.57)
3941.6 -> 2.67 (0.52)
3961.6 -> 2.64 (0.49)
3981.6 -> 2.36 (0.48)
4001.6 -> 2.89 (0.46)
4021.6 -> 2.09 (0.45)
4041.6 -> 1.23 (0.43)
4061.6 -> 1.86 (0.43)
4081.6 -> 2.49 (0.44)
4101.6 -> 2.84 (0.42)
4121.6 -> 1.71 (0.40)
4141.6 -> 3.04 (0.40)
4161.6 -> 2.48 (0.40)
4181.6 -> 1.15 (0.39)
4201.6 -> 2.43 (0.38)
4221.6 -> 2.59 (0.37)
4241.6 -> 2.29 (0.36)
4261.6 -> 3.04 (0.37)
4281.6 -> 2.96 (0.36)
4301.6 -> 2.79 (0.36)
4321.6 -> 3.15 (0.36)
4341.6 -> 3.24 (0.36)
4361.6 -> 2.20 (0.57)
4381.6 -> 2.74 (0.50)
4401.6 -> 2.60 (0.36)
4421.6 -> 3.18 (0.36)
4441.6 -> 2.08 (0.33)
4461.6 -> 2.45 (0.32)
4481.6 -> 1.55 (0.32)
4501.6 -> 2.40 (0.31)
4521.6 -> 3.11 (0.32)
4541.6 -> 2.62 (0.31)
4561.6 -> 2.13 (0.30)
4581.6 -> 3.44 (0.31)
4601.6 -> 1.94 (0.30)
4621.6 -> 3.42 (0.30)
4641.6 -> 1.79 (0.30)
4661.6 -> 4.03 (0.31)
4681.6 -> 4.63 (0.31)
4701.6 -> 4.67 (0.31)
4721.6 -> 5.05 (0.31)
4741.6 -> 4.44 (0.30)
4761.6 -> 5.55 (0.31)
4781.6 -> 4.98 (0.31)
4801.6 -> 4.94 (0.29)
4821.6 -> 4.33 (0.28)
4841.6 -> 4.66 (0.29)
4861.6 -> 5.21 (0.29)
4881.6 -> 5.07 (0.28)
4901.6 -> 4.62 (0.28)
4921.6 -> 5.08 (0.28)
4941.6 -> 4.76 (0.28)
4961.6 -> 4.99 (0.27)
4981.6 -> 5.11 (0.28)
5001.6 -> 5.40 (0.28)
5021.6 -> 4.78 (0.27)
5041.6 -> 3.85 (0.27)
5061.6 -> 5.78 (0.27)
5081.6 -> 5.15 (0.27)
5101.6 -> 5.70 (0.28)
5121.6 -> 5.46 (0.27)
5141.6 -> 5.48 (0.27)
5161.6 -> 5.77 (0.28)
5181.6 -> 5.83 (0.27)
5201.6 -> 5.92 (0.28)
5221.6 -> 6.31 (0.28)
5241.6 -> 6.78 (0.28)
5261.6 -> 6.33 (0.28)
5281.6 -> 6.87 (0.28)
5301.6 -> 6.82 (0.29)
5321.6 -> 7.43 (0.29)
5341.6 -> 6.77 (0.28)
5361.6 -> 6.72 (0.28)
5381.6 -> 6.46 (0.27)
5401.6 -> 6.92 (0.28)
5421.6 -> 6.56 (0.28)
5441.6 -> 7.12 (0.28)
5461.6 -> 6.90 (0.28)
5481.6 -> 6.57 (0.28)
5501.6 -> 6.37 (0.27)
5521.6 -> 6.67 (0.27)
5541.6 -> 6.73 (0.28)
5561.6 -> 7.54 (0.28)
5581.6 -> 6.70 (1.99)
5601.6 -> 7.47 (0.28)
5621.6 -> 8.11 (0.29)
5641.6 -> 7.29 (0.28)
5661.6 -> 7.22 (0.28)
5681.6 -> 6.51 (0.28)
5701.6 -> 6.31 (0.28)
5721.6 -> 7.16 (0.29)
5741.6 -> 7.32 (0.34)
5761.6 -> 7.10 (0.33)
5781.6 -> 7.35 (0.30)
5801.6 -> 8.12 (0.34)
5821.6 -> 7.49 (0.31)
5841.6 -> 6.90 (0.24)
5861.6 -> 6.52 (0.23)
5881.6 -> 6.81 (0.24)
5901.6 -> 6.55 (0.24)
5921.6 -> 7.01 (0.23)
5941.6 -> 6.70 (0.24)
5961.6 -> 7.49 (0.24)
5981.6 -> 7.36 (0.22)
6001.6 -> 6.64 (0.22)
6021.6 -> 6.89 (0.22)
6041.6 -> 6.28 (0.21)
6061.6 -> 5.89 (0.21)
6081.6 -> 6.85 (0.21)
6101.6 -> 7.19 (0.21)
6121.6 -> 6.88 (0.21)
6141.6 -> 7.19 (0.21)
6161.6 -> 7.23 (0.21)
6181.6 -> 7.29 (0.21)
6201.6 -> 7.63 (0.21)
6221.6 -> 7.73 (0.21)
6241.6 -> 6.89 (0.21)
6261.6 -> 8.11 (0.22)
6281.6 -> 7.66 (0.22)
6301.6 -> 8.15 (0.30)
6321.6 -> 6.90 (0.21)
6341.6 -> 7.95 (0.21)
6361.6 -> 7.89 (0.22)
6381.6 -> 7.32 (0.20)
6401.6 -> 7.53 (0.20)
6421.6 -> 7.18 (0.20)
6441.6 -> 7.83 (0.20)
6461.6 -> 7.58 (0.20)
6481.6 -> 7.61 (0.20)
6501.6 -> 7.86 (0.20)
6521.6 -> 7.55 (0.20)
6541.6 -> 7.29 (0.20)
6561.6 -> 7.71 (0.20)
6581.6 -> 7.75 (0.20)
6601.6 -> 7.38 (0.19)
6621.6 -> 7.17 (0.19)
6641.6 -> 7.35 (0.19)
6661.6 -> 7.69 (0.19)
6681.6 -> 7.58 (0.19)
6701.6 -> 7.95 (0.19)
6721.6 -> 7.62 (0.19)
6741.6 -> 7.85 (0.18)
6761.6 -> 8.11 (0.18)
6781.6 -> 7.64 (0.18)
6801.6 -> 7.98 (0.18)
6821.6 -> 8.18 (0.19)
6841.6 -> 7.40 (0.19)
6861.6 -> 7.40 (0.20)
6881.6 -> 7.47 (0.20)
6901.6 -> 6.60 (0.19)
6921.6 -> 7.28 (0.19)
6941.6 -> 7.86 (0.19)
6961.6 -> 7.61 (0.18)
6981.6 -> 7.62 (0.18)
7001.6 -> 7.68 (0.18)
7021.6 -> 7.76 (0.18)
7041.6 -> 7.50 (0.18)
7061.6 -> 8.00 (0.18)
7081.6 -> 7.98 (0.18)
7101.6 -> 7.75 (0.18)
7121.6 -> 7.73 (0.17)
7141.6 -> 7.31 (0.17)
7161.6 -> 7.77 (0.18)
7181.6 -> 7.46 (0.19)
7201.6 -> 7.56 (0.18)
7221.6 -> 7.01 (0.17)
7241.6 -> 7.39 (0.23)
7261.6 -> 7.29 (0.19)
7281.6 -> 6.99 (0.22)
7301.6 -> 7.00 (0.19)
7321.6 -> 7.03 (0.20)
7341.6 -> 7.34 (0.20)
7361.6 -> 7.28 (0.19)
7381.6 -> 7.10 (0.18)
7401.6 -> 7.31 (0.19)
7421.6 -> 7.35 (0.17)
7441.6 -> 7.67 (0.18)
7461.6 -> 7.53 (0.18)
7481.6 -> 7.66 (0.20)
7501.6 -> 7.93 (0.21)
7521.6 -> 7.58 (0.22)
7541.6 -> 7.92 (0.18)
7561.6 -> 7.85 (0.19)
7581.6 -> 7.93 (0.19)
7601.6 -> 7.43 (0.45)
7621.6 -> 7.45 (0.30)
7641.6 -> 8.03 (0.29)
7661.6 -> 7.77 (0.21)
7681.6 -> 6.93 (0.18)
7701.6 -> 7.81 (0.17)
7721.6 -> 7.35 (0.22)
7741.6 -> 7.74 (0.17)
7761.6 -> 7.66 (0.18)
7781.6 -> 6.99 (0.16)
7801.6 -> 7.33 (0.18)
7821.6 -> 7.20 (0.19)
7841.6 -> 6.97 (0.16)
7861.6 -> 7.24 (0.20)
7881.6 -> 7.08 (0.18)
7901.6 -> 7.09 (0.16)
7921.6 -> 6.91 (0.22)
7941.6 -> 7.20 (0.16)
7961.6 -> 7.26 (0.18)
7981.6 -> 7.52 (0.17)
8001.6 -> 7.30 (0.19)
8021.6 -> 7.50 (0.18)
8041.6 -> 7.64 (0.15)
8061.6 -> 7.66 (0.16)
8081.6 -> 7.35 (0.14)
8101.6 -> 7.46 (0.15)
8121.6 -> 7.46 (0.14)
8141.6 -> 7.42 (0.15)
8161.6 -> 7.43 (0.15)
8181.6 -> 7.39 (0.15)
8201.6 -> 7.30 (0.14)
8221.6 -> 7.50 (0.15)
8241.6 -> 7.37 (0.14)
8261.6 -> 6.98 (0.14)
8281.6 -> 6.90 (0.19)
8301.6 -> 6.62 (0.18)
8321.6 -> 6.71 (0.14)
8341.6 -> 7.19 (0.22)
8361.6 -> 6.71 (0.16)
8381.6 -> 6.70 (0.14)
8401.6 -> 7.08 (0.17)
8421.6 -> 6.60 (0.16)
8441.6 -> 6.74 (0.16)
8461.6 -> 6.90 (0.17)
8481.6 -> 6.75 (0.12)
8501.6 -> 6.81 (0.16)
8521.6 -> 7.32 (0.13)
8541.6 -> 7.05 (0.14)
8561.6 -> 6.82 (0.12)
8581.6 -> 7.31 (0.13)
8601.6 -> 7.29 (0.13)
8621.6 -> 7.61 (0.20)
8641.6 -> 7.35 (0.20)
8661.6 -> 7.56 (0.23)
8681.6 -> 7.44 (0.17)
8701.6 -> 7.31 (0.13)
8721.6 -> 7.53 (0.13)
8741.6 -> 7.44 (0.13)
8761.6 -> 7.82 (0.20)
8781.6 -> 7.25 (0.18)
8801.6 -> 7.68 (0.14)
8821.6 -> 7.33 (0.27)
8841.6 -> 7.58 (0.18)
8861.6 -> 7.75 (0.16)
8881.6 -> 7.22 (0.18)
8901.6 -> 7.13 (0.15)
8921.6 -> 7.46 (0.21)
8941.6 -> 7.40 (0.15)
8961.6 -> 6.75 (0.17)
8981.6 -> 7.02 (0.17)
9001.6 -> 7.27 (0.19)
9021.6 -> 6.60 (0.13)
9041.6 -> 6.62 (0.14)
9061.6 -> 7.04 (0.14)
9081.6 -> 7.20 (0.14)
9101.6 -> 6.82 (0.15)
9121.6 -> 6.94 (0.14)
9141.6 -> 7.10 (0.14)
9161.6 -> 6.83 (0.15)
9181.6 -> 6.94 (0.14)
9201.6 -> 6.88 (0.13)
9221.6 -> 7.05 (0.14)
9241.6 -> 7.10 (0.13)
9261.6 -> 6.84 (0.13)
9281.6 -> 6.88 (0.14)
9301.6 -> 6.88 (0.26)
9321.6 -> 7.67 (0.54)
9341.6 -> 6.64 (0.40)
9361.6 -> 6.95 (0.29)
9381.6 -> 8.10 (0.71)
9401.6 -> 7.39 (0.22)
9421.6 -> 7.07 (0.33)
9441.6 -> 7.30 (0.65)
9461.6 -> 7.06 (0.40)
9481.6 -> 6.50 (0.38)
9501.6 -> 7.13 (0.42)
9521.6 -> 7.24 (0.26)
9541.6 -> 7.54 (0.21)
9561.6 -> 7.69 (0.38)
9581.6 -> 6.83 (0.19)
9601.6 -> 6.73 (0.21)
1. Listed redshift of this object 0.170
